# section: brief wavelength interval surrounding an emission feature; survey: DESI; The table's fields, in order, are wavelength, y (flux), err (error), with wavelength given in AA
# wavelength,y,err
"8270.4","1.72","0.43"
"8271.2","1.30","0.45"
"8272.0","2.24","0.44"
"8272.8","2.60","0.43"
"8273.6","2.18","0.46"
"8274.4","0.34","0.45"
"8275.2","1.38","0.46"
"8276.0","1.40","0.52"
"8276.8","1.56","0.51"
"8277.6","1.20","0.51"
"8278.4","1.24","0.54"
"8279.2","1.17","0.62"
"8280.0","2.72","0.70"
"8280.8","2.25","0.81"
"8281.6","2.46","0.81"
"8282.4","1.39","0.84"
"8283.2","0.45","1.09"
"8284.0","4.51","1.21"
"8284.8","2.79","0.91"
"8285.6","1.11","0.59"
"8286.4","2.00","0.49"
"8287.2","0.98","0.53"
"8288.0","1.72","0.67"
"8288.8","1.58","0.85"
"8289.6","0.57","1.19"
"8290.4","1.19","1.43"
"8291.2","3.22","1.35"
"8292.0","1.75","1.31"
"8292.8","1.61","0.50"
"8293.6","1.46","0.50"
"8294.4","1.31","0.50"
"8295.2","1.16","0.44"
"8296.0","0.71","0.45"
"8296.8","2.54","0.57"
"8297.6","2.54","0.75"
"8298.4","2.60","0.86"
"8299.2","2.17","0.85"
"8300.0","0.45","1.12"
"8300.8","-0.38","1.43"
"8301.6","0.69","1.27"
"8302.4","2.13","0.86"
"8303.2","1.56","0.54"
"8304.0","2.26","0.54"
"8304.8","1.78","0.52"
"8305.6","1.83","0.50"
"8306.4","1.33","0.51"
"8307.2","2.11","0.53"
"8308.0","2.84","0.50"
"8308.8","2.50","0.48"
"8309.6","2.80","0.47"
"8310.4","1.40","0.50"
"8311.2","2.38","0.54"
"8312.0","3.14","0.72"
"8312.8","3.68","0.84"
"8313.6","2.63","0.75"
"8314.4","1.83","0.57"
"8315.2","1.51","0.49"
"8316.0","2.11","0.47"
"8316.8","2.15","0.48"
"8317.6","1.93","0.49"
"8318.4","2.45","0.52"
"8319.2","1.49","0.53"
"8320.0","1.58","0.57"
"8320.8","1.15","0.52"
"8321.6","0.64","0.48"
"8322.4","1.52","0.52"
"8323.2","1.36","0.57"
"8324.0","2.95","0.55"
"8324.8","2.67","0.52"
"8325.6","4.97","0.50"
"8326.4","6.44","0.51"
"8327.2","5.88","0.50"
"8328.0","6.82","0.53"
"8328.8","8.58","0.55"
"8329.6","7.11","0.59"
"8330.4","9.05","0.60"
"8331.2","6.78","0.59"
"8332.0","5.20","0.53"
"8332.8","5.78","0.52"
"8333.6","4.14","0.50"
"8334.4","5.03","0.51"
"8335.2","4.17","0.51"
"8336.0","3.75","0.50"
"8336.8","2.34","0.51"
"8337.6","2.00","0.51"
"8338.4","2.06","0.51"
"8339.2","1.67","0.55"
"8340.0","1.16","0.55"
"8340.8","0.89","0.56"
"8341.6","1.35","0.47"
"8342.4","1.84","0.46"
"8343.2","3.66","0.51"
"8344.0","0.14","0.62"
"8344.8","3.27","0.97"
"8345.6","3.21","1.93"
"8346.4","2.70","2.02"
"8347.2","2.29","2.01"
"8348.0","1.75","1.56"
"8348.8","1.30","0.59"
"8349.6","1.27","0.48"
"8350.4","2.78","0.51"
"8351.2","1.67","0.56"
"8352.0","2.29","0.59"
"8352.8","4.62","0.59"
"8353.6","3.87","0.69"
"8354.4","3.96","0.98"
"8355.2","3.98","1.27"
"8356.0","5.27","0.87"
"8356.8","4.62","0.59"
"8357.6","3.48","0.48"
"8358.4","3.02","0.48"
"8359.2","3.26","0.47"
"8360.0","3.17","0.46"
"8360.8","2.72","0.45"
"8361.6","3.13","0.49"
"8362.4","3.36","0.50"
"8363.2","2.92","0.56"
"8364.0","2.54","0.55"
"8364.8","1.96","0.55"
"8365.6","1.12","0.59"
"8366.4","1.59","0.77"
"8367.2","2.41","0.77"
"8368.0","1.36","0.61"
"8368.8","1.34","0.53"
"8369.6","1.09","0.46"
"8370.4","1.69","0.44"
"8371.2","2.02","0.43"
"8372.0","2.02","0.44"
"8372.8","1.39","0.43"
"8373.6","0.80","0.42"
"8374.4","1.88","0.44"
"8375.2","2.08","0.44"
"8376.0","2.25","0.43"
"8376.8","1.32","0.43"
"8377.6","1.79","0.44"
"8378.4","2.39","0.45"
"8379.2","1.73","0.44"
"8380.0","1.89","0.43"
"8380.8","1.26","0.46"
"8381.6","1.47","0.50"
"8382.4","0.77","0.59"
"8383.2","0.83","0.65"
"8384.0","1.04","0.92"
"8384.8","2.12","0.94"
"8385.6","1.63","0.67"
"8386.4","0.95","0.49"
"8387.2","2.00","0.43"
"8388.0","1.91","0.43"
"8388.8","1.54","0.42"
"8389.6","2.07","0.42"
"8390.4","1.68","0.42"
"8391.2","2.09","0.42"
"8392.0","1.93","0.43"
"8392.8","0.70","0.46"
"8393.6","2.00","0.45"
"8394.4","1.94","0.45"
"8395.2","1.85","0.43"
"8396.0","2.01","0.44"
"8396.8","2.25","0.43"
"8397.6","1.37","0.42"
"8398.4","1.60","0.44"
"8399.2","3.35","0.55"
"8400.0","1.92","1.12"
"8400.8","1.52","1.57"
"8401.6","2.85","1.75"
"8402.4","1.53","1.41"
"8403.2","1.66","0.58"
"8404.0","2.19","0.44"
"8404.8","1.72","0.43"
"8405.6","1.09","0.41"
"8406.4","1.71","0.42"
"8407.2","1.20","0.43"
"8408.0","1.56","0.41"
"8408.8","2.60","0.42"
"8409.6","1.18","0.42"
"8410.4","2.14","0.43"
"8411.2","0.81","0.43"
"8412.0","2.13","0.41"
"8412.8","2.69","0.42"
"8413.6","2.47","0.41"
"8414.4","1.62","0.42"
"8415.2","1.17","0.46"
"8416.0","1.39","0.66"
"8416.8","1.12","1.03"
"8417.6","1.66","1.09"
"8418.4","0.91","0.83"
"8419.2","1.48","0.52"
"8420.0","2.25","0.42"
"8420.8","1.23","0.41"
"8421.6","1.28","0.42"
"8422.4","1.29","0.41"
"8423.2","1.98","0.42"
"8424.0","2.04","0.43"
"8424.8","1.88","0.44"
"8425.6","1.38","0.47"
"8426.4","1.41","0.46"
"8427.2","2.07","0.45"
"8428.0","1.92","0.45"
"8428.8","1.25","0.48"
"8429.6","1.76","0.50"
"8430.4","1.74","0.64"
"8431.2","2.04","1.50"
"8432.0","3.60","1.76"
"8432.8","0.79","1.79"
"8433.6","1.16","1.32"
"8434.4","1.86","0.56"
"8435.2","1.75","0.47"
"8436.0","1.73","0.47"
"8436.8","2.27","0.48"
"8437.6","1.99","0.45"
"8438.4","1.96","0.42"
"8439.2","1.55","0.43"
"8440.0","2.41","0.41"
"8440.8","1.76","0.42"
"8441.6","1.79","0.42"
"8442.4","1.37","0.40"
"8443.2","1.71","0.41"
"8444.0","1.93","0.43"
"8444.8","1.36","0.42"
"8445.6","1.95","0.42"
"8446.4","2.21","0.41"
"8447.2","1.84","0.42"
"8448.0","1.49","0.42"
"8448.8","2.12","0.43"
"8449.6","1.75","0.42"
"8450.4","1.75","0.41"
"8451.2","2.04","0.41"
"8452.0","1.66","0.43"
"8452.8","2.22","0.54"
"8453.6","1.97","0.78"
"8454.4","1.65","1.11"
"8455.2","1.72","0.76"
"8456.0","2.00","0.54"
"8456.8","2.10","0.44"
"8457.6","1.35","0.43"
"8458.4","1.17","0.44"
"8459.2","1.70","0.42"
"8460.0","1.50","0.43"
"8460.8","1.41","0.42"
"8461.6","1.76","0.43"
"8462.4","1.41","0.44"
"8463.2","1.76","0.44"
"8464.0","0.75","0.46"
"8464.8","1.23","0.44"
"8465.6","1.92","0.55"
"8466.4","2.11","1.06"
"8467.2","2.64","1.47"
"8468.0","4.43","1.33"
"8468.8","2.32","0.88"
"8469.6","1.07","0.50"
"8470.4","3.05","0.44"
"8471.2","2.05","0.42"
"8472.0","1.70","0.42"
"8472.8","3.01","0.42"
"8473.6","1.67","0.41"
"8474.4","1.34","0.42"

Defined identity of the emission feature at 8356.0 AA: [N II]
